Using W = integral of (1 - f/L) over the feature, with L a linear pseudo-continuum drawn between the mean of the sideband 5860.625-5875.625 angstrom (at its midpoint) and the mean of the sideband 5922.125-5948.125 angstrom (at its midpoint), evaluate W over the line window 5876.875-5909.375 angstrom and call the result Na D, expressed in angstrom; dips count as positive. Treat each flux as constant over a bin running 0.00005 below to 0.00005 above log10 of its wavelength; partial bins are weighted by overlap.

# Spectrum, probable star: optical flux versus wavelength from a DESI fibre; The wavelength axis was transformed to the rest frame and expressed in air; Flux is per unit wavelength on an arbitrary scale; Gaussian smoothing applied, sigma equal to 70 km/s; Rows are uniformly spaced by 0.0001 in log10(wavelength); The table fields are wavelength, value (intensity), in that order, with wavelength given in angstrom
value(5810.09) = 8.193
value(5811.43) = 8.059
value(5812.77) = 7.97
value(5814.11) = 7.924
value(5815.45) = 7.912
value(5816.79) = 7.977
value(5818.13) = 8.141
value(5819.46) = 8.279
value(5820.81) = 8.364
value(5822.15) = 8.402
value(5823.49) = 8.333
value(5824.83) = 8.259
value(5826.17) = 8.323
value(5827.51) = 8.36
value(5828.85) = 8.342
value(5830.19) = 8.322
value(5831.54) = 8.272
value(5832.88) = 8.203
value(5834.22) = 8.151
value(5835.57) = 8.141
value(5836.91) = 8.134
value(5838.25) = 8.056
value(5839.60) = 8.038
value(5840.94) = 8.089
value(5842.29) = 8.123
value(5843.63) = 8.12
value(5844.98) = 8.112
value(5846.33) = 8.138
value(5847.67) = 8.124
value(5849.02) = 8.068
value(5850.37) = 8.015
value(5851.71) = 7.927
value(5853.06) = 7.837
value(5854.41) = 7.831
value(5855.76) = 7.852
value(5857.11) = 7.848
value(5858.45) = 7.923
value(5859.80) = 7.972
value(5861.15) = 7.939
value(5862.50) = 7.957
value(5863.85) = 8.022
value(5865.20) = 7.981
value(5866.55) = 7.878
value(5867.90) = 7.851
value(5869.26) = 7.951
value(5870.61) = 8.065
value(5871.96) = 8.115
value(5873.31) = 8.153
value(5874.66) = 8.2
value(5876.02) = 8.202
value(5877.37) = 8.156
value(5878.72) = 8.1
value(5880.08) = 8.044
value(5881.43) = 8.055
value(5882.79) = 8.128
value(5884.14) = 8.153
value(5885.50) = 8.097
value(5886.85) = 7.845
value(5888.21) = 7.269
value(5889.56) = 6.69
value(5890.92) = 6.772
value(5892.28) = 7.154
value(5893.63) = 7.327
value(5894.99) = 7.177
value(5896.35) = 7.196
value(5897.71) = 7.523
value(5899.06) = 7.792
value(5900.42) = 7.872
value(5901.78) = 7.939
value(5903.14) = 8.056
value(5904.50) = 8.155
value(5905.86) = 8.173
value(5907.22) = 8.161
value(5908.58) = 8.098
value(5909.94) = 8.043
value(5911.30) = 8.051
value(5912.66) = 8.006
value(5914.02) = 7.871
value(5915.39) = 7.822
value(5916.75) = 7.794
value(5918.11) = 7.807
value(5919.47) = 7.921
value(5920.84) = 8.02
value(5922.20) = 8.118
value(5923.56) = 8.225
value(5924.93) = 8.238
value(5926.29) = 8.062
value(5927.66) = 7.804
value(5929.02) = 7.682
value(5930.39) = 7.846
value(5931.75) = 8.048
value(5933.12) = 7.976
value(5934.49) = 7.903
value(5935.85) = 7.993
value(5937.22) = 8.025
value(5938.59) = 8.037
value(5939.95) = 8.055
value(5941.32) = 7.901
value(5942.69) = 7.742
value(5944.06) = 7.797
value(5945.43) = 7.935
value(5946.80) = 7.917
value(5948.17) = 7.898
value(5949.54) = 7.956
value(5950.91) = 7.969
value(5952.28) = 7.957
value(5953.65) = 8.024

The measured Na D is 1.0 angstrom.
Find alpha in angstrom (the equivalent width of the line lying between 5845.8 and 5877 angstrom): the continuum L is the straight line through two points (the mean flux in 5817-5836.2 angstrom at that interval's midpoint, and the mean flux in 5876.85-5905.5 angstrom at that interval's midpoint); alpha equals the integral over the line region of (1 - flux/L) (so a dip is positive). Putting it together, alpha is -0.1 angstrom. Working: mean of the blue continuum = 8.27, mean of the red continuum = 7.69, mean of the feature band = 8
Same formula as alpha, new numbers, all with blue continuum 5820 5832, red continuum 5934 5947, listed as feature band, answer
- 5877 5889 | 0.24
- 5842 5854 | 0.30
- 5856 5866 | 0.32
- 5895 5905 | 0.41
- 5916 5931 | 0.06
